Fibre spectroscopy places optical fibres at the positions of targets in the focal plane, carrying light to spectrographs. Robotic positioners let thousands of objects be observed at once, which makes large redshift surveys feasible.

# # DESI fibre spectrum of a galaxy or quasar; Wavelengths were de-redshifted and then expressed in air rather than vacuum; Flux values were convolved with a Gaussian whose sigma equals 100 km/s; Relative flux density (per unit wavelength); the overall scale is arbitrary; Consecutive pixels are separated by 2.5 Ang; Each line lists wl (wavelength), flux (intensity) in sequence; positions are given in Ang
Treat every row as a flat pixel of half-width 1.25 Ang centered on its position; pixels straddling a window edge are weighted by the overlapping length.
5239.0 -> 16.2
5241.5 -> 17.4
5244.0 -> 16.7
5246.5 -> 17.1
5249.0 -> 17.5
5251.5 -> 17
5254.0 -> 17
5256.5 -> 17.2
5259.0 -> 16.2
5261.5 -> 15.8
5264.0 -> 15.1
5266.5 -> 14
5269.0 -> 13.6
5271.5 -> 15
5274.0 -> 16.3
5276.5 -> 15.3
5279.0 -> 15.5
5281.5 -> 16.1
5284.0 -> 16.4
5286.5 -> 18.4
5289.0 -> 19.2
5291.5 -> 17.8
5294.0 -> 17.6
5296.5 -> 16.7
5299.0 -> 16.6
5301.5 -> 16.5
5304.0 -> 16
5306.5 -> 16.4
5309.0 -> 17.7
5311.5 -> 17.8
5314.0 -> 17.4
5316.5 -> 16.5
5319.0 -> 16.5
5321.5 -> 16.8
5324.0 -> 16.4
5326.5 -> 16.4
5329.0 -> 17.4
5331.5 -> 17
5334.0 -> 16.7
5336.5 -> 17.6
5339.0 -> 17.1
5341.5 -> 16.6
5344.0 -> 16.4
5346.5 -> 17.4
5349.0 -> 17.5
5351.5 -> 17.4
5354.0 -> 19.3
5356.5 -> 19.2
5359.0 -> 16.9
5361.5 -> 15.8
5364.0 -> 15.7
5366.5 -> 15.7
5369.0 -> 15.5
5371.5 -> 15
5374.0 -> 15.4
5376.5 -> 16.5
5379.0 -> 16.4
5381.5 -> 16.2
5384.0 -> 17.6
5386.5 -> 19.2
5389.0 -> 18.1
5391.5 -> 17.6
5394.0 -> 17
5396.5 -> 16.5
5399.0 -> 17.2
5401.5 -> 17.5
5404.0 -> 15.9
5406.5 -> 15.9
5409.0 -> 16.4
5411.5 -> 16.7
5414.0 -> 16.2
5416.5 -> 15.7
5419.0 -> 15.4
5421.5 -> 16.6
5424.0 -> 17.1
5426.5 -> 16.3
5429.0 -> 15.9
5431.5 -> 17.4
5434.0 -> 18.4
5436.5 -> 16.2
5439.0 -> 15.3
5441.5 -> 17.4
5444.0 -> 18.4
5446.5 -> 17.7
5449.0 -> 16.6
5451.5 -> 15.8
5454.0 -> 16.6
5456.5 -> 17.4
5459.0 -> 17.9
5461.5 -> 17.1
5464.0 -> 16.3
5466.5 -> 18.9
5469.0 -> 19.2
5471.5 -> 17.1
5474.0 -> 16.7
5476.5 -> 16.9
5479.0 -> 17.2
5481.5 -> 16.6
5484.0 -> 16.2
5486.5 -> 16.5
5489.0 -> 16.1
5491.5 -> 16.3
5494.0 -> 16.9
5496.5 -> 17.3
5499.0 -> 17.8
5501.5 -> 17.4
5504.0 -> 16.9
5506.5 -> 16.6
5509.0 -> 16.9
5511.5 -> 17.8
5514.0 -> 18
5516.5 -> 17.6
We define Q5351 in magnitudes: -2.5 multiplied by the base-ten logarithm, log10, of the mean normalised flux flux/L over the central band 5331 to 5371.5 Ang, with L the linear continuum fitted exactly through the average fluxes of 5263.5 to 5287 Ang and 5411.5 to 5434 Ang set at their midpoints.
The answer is -0.06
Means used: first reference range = 15.5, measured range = 16.9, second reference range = 16.5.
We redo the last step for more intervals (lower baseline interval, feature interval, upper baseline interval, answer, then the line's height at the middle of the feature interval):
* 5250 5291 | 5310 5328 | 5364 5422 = -0.04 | 16.3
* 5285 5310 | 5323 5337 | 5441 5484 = 0.02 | 17.3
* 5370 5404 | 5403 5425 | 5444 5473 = 0.06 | 17.1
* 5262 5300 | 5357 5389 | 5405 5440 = -0.01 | 16.3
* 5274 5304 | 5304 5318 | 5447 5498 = -0.01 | 16.9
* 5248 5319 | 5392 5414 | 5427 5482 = 0.02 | 16.9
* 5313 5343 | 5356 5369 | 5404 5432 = 0.02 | 16.6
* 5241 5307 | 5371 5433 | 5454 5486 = 0.02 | 17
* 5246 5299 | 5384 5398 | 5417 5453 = -0.06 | 16.6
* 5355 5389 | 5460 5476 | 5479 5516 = -0.04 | 16.9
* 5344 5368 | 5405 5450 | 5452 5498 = 0.03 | 17.1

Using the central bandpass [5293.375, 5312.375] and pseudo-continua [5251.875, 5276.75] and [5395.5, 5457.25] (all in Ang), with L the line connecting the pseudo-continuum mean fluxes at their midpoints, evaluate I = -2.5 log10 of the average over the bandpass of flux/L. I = -0.07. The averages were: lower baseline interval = 15.6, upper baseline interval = 16.7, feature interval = 16.9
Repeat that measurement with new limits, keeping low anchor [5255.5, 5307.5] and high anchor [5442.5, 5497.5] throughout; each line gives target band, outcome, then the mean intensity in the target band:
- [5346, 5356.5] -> -0.10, 18.1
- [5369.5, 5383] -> 0.05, 15.9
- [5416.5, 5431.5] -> 0.04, 16.3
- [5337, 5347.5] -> -0.03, 16.9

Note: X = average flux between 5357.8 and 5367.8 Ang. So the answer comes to 16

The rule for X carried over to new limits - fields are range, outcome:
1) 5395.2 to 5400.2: 16.8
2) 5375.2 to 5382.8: 16.4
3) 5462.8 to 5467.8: 17.6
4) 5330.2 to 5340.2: 17.1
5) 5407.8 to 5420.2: 16.1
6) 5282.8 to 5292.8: 18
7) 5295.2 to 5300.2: 16.7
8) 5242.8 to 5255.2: 17.1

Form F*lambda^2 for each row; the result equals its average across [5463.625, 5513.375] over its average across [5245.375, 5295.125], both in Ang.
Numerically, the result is 1.1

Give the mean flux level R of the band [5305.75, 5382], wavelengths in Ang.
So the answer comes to 16.8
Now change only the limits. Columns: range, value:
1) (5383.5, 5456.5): 16.8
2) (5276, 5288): 16.5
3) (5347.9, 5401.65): 17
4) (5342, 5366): 17.2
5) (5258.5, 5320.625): 16.4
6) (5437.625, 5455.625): 16.8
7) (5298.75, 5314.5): 16.9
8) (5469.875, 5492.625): 16.7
